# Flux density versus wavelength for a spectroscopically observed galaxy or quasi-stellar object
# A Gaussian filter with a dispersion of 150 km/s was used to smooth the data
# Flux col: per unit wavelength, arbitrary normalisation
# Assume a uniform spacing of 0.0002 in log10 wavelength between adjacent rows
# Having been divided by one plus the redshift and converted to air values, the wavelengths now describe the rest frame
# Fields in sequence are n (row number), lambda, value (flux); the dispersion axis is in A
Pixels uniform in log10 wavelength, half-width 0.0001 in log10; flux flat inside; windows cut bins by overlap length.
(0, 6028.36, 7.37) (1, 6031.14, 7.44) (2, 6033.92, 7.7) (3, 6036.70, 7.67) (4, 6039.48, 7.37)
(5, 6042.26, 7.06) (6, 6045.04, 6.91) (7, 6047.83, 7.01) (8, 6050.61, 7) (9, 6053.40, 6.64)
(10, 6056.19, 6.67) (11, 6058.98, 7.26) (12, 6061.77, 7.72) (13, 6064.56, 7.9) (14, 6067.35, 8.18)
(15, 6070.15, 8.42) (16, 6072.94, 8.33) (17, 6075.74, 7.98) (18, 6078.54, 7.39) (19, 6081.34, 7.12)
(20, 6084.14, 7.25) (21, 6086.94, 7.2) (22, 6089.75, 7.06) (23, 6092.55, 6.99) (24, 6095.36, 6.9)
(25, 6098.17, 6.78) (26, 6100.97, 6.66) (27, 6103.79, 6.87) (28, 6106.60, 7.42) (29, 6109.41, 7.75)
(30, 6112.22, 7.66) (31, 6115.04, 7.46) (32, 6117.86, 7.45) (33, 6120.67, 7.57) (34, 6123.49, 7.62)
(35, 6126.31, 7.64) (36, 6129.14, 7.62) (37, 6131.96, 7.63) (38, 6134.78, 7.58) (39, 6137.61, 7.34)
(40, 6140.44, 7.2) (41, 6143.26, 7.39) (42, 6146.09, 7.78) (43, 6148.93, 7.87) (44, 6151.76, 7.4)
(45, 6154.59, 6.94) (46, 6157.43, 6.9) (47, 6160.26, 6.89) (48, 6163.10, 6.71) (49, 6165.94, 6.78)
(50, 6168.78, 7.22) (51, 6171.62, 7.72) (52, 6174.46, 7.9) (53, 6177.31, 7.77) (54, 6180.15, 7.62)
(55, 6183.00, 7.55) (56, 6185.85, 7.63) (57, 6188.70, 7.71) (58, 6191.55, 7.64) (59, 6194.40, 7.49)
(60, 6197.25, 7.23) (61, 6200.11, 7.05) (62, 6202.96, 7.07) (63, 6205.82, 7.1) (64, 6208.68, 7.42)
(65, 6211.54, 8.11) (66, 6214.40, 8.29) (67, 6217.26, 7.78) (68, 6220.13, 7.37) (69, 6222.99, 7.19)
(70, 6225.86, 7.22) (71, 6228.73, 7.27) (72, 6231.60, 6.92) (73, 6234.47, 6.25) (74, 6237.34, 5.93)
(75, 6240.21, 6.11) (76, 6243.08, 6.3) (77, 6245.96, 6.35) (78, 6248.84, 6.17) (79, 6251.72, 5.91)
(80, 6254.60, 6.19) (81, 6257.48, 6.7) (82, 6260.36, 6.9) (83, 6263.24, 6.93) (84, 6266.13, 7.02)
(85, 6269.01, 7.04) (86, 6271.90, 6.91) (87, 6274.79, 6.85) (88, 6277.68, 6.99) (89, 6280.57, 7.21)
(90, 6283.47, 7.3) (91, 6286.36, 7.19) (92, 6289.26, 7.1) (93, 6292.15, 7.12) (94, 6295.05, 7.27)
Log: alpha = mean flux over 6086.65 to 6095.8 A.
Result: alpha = 7.03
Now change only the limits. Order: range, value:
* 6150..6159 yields 7.11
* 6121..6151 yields 7.56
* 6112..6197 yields 7.45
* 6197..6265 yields 6.9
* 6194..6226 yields 7.45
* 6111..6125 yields 7.55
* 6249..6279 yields 6.72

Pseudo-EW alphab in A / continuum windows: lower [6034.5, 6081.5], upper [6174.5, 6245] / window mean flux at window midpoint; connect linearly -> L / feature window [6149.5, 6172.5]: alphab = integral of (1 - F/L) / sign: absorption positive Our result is 0.7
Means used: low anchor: 7.46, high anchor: 7.26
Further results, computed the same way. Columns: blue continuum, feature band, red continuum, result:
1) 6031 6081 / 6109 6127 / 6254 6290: -0.6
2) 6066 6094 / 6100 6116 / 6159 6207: 0.4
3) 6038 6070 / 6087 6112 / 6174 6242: 0.7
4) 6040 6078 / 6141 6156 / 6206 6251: -0.5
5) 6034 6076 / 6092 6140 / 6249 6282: -0.6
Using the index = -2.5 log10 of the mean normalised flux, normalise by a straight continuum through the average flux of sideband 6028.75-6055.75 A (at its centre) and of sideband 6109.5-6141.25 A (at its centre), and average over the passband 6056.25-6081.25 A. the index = -0.07 mag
